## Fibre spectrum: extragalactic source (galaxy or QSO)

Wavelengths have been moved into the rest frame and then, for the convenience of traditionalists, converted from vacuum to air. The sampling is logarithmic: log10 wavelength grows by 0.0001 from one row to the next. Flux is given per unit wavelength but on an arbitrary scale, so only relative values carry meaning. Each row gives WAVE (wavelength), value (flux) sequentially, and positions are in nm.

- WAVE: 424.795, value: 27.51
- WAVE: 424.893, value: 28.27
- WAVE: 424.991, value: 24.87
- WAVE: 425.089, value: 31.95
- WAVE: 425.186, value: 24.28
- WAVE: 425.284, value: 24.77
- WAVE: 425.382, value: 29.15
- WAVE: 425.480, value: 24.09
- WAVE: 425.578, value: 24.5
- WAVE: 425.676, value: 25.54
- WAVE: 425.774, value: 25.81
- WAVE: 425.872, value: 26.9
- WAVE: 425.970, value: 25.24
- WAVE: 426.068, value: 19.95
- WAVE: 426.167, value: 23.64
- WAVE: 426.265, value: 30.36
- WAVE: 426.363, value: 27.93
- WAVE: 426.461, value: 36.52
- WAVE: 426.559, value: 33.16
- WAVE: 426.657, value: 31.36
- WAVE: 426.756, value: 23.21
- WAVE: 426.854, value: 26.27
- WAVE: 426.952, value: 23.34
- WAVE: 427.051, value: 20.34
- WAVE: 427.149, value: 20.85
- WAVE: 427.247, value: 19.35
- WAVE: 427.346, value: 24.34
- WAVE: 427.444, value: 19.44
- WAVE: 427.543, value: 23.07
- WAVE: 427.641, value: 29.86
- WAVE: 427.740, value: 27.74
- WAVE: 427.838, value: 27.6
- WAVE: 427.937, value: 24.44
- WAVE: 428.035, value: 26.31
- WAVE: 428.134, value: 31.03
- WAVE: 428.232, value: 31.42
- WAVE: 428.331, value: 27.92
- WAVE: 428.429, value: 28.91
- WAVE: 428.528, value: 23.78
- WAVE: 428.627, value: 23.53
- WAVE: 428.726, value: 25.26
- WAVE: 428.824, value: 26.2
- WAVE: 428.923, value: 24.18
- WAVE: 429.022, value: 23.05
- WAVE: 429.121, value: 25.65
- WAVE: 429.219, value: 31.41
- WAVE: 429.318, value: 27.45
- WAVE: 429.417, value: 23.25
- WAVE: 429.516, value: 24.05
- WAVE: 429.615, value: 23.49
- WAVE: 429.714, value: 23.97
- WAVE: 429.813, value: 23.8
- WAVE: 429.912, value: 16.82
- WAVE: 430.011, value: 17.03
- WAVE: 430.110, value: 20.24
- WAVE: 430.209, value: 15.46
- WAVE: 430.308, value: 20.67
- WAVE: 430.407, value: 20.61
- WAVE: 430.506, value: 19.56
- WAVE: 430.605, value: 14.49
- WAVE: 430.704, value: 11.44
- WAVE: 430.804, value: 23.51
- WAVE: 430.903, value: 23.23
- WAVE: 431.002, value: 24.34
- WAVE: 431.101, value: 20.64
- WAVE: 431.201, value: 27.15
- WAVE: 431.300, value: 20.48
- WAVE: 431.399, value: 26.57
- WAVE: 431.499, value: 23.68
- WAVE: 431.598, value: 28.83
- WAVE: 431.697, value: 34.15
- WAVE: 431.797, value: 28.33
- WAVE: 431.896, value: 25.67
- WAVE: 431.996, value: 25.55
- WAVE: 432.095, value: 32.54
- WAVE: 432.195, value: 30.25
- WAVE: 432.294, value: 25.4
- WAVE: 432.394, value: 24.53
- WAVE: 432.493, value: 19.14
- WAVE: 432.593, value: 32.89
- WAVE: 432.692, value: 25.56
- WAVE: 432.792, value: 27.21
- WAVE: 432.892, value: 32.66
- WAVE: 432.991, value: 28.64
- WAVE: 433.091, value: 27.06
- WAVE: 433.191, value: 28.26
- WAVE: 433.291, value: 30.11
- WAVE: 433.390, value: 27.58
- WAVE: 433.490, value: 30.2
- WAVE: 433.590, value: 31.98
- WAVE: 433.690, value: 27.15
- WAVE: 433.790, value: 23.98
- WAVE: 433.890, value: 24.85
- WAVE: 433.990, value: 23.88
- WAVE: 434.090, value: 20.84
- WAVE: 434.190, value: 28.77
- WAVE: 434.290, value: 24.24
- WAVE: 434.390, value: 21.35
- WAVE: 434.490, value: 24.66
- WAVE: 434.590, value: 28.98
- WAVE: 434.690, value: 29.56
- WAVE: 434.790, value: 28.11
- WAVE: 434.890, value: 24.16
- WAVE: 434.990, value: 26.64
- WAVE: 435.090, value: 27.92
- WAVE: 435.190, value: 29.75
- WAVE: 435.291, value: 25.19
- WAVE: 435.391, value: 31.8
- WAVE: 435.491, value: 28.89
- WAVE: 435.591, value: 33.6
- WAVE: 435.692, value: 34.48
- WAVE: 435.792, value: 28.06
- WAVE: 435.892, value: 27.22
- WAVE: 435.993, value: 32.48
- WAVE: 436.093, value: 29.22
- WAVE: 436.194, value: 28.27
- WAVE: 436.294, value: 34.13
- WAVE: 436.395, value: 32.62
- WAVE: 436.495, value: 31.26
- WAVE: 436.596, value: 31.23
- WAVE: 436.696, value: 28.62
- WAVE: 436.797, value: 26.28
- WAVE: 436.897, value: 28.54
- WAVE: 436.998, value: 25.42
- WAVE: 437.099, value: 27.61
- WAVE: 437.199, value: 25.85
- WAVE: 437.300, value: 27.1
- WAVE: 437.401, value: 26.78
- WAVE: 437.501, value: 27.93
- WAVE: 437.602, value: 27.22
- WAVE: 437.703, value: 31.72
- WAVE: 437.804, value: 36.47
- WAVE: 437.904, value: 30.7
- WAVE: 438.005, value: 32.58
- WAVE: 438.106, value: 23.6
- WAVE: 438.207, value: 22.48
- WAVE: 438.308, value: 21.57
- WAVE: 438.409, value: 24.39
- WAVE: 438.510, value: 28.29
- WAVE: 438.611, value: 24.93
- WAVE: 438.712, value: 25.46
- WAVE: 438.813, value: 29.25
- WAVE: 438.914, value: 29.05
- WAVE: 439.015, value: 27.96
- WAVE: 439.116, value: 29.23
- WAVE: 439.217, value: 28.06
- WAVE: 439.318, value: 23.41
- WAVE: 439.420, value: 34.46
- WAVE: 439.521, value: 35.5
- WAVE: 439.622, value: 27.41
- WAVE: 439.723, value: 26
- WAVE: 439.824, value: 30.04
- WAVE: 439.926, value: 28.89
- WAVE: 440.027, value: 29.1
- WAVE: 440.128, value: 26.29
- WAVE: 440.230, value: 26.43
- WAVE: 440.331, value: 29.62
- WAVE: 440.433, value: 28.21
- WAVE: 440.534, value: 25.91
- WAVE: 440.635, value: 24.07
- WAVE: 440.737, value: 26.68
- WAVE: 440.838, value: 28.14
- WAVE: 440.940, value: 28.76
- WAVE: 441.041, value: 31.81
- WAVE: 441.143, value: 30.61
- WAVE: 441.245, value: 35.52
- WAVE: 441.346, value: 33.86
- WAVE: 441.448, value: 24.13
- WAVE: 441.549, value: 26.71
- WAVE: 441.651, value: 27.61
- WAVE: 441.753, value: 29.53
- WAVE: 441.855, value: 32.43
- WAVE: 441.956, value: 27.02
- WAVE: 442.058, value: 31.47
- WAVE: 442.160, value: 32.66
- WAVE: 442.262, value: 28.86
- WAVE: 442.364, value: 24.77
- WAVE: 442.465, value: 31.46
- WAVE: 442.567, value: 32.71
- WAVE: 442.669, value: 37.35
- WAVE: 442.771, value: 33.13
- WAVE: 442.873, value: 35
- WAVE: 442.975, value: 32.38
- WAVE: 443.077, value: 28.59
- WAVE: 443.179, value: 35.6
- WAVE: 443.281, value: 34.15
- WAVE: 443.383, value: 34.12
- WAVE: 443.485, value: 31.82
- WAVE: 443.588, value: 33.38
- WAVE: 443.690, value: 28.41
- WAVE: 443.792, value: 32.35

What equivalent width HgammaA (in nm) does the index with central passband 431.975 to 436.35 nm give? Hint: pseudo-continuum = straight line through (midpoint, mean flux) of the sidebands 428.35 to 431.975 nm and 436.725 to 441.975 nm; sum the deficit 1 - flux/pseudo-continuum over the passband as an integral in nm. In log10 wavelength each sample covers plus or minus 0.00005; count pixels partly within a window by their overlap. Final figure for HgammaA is -0.42 nm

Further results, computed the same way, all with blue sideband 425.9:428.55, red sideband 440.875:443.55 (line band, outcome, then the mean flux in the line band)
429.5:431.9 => 0.45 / 22.2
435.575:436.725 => -0.07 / 30.9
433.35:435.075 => 0.14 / 26.3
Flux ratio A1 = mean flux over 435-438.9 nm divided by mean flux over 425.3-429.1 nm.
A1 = 1.10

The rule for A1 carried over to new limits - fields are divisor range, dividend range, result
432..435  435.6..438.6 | 1.06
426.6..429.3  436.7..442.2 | 1.11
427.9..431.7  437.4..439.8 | 1.19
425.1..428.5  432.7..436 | 1.06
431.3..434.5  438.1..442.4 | 1.04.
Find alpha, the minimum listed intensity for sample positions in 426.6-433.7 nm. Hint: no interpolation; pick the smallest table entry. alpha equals 11.44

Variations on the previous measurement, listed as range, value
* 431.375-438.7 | 19.14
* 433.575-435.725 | 20.84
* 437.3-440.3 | 21.57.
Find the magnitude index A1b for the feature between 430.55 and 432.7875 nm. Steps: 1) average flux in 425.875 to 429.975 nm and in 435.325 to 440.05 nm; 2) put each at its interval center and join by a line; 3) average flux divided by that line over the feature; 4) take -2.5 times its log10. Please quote 0.08 mag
